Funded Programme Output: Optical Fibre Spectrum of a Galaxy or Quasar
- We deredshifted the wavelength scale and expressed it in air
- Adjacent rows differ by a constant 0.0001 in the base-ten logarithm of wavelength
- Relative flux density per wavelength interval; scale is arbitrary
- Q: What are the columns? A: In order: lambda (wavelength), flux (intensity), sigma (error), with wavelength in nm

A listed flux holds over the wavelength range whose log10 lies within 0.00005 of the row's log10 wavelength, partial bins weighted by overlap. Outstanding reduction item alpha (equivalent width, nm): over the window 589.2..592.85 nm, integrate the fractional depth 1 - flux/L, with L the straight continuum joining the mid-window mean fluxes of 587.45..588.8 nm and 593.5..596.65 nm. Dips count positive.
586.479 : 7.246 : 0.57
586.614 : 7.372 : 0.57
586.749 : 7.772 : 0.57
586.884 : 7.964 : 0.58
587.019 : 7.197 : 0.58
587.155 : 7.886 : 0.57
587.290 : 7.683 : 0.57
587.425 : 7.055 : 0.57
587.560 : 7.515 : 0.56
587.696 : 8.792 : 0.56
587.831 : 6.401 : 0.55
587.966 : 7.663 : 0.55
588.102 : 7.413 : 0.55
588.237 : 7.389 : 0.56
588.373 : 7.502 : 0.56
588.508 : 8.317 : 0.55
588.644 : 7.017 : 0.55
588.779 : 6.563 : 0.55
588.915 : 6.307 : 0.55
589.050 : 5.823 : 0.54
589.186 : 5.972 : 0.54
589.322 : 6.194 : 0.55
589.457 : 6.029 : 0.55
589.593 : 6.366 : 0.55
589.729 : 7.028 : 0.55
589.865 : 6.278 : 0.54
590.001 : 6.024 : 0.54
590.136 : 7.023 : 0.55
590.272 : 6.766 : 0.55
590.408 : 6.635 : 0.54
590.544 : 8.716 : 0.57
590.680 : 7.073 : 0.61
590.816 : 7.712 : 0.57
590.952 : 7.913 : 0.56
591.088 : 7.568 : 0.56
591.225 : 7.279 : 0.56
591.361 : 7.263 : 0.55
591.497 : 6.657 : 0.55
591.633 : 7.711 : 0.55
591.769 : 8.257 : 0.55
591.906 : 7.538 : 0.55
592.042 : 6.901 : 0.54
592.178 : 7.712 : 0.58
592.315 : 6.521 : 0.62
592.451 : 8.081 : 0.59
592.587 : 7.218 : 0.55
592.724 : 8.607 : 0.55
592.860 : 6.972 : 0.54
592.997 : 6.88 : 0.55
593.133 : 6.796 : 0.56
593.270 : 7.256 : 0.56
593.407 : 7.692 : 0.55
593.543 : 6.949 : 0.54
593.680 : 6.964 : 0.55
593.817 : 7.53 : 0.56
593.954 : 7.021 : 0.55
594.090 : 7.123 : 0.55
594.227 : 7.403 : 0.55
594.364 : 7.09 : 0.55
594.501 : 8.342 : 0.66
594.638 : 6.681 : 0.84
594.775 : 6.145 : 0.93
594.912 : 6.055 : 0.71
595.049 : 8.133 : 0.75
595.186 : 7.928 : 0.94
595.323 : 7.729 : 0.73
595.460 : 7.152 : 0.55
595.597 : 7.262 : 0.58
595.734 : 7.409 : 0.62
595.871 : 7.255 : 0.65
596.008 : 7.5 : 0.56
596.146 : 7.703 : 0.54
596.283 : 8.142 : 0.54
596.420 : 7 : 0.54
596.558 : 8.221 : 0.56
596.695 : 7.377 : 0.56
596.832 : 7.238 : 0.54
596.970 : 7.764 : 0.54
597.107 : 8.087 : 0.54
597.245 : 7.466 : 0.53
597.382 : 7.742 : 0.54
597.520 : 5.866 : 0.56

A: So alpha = 0.12 nm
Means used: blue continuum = 7.48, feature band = 7.17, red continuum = 7.34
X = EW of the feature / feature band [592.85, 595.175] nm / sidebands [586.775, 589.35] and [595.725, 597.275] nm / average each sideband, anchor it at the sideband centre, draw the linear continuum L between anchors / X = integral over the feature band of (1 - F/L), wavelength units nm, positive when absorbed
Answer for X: 0.11 nm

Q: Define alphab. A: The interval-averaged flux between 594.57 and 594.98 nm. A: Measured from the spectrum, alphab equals 6.29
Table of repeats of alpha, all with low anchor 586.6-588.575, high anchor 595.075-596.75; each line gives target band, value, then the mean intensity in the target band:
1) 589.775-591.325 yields 0.08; 7.18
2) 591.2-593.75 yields 0.09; 7.33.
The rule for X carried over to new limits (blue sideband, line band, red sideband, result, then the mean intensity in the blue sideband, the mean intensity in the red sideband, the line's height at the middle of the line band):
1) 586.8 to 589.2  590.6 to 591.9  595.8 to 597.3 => -0.017 nm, 7.28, 7.61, 7.41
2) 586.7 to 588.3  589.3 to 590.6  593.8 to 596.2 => 0.133 nm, 7.56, 7.3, 7.47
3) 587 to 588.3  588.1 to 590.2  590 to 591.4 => 0.211 nm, 7.51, 7.33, 7.42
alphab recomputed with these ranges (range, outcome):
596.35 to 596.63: 7.61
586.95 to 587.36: 7.58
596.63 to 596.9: 7.32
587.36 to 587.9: 7.45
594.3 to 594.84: 7.07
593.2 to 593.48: 7.46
